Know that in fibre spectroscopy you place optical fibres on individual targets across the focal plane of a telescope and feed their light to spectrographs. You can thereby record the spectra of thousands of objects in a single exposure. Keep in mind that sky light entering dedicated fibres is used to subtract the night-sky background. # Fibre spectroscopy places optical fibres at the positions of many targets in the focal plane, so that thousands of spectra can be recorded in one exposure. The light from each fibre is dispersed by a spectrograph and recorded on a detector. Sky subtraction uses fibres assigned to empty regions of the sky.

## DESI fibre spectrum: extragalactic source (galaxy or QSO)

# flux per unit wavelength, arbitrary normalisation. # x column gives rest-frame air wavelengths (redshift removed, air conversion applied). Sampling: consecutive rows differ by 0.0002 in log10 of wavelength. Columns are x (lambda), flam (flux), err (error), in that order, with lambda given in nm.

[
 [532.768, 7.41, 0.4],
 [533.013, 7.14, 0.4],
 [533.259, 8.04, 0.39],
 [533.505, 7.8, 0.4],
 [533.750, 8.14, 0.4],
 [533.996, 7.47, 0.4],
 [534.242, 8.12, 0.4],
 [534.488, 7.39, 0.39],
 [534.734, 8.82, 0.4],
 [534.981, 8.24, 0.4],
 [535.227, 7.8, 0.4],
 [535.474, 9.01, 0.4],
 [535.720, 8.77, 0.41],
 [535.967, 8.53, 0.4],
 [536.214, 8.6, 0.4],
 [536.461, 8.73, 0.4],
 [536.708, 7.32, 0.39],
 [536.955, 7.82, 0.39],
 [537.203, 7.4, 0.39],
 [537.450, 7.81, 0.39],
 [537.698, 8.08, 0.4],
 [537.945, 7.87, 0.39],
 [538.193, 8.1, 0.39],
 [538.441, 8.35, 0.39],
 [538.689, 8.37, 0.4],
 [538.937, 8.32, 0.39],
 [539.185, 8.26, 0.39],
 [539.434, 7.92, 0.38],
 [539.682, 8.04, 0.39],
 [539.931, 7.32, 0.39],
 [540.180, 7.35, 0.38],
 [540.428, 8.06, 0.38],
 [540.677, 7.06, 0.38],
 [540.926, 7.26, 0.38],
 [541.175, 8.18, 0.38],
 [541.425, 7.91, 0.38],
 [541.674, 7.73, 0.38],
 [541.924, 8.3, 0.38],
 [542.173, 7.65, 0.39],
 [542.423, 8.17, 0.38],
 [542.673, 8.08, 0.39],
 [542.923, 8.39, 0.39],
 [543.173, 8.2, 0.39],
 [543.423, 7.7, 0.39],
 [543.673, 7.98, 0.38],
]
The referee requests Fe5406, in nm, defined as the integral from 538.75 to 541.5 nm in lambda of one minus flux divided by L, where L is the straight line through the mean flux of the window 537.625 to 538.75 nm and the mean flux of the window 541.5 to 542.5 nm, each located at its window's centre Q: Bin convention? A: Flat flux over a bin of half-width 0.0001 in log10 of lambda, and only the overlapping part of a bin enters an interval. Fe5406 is 0.09 nm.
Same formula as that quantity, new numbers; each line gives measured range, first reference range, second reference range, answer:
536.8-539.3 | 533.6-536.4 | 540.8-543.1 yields 0.03 nm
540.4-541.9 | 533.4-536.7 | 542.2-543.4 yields 0.08 nm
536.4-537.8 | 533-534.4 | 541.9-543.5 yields 0.02 nm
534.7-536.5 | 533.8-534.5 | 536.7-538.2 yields -0.18 nm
